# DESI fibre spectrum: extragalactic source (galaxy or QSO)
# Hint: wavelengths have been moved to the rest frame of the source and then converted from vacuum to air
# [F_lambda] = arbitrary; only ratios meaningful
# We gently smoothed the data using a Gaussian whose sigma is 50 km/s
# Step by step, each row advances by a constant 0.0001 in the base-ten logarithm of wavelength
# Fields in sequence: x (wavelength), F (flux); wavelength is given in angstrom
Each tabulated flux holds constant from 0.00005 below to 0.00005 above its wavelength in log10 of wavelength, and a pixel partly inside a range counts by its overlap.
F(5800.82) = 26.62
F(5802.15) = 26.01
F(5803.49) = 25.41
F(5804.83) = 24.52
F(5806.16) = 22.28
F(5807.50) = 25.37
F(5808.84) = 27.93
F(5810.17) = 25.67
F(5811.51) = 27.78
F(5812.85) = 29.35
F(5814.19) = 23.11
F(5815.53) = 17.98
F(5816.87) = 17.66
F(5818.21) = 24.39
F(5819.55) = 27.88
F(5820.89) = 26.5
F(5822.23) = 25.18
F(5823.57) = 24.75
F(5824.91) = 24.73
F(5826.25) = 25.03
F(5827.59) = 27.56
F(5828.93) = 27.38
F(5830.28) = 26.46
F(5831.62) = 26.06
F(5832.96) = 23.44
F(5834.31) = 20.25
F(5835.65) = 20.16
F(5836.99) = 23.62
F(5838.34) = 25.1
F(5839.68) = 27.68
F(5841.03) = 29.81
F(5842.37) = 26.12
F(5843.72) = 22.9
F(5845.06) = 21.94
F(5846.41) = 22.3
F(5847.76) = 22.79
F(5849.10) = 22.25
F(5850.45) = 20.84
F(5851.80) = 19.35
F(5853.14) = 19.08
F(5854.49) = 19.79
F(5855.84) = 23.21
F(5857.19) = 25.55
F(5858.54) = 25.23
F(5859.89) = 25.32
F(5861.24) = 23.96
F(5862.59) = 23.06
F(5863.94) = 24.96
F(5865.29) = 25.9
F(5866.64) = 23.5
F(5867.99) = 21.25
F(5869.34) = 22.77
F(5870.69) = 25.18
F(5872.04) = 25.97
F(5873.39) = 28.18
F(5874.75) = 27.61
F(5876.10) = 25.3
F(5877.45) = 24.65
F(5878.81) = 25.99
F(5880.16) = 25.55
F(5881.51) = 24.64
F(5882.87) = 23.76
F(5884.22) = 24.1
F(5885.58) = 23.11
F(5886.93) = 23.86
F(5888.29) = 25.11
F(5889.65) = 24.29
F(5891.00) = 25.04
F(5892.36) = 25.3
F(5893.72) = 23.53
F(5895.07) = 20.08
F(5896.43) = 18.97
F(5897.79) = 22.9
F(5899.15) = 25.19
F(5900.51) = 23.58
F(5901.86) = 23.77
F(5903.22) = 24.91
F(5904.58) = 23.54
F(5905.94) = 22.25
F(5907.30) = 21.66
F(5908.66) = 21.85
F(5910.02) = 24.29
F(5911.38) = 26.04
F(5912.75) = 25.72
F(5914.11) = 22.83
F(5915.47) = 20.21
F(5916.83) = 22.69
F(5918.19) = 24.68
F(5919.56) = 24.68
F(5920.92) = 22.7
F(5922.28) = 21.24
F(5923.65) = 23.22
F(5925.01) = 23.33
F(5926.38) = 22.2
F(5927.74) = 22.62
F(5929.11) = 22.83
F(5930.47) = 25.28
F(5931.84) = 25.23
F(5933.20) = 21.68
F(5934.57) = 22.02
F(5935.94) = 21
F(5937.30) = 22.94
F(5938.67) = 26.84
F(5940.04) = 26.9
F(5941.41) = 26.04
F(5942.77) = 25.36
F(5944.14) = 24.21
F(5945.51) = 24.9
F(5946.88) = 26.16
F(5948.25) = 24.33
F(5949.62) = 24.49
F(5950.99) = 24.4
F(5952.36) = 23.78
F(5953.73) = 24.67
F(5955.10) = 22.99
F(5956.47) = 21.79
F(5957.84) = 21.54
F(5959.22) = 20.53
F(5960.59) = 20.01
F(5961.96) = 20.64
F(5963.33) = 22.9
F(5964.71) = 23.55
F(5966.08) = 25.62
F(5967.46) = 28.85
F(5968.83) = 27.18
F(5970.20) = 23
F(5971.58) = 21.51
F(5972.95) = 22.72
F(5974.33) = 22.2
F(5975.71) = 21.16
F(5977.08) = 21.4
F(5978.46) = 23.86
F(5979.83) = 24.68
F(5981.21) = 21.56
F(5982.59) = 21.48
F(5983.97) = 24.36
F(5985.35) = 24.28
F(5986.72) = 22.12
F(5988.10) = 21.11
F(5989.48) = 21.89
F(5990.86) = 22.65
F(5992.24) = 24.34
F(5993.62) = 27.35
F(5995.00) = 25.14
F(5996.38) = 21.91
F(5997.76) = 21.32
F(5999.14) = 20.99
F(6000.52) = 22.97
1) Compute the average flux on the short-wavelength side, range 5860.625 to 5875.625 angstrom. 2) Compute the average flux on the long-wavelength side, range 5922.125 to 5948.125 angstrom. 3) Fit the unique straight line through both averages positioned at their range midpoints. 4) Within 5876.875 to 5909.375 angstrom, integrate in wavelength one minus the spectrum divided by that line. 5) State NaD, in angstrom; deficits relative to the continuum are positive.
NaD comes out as 1.1 angstrom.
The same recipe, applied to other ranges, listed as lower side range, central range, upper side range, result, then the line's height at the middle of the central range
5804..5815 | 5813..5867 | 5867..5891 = 2.98 angstrom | 25.3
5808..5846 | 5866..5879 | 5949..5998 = -0.37 angstrom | 24.3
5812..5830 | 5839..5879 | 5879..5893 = 0.94 angstrom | 24.6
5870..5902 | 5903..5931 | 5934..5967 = 0.96 angstrom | 24.1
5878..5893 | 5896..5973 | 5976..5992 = 0.30 angstrom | 23.7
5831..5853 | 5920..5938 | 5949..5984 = 0.26 angstrom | 23.1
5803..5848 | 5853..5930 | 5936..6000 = 1.18 angstrom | 24.1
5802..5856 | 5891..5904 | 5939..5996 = 0.34 angstrom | 23.9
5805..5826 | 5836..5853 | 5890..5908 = 0.47 angstrom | 24.2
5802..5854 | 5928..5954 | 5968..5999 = -1.07 angstrom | 23.4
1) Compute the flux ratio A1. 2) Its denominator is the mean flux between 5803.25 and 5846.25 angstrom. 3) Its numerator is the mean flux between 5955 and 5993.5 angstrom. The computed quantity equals 0.9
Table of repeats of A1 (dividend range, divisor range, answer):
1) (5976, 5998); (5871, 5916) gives 0.96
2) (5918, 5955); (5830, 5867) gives 1.02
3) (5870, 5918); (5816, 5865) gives 1.00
